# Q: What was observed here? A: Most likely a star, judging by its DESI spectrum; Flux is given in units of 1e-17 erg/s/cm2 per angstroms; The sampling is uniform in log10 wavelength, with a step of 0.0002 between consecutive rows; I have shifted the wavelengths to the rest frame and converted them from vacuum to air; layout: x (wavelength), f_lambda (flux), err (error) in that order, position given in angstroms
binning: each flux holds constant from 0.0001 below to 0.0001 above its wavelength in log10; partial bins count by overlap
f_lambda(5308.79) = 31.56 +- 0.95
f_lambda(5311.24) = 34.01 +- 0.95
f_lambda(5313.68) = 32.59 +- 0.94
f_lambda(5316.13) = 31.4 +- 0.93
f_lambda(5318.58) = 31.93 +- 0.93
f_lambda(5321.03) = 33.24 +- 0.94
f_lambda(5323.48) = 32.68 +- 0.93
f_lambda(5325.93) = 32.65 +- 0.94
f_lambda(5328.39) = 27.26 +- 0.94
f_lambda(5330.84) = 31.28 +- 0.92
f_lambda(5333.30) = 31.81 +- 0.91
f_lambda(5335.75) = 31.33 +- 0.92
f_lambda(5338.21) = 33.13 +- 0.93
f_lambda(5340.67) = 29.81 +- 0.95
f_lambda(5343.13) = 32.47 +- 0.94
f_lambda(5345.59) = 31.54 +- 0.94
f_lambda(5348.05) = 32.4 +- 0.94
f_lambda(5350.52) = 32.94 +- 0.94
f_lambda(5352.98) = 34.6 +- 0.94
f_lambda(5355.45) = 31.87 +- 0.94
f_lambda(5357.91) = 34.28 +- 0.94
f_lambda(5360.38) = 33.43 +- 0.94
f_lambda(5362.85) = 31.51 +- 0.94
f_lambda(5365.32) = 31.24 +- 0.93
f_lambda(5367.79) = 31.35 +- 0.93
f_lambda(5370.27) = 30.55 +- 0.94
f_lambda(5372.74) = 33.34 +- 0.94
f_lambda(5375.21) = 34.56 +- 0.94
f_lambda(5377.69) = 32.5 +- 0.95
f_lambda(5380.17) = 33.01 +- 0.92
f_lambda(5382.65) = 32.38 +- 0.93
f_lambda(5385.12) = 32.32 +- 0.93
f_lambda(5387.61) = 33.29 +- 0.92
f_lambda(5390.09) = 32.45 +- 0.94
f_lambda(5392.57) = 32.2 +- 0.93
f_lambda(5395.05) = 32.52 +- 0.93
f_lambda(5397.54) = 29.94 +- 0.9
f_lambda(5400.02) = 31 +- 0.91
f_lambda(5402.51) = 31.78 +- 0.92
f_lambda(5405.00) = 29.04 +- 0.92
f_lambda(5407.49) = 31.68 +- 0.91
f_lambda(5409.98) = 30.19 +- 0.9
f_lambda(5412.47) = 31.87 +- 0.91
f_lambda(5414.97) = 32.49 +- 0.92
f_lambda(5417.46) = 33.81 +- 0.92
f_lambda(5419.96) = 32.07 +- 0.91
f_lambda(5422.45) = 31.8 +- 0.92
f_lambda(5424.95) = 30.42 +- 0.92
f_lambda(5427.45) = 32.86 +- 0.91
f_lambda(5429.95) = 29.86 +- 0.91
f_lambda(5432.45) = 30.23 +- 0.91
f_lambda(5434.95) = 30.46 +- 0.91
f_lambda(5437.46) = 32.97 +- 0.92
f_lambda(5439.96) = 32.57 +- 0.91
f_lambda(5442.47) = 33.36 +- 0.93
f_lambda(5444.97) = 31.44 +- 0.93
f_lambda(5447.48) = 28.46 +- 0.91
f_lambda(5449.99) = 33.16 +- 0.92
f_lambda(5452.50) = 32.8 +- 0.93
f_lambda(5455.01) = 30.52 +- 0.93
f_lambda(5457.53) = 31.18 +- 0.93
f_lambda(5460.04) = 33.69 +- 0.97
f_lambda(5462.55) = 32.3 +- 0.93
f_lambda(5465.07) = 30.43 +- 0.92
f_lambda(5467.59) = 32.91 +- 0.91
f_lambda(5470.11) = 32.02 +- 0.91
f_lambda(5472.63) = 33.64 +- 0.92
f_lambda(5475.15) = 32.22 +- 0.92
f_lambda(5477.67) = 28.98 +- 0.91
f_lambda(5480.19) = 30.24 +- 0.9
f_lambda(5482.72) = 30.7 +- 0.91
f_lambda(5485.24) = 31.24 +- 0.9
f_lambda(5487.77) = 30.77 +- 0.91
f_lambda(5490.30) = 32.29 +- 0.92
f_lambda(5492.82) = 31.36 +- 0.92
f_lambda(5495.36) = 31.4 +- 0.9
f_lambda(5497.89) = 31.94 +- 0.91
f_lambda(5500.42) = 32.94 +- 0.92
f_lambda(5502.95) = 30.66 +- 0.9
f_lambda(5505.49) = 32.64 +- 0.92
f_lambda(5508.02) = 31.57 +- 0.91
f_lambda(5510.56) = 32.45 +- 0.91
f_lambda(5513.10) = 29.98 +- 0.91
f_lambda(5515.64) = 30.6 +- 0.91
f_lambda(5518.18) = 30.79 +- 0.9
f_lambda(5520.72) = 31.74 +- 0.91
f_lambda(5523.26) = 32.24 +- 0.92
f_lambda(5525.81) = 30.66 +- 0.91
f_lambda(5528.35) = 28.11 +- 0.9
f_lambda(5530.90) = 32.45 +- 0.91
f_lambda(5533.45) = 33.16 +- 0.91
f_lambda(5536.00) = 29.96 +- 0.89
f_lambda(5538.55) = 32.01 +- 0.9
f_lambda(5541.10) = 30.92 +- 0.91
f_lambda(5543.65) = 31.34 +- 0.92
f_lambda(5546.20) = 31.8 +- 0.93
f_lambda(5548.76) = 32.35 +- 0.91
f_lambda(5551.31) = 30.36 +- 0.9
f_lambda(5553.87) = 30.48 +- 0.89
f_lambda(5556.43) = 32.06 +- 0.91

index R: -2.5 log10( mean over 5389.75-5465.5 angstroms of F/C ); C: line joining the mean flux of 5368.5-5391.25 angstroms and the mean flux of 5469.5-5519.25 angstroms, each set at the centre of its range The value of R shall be 0.018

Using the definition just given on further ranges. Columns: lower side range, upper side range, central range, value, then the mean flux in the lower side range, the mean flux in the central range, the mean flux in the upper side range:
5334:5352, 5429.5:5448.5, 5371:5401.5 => -0.026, 32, 32.4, 31.3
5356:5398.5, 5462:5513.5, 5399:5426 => 0.023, 32.4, 31.5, 31.6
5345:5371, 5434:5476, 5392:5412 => 0.040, 32.4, 31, 32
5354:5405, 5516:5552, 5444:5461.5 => 0.005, 32.2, 31.6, 31.3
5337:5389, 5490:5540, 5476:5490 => 0.038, 32.5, 30.6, 31.4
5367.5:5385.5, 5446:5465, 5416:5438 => 0.014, 32.6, 31.6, 31.6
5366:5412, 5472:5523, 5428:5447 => 0.006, 31.9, 31.5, 31.4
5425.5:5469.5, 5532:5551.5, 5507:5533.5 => 0.015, 31.7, 31.2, 31.6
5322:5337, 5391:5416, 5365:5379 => -0.037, 31.2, 32.3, 31.3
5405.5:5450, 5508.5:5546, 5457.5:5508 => -0.011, 31.6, 31.7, 31.2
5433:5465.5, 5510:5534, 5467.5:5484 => 0.004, 31.8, 31.4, 31.1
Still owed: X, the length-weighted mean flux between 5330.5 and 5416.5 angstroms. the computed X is 32.1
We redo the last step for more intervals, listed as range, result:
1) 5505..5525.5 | 31.4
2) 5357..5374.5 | 32.3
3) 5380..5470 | 31.8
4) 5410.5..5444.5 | 31.9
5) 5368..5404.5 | 32.2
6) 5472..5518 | 31.4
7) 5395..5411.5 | 30.8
